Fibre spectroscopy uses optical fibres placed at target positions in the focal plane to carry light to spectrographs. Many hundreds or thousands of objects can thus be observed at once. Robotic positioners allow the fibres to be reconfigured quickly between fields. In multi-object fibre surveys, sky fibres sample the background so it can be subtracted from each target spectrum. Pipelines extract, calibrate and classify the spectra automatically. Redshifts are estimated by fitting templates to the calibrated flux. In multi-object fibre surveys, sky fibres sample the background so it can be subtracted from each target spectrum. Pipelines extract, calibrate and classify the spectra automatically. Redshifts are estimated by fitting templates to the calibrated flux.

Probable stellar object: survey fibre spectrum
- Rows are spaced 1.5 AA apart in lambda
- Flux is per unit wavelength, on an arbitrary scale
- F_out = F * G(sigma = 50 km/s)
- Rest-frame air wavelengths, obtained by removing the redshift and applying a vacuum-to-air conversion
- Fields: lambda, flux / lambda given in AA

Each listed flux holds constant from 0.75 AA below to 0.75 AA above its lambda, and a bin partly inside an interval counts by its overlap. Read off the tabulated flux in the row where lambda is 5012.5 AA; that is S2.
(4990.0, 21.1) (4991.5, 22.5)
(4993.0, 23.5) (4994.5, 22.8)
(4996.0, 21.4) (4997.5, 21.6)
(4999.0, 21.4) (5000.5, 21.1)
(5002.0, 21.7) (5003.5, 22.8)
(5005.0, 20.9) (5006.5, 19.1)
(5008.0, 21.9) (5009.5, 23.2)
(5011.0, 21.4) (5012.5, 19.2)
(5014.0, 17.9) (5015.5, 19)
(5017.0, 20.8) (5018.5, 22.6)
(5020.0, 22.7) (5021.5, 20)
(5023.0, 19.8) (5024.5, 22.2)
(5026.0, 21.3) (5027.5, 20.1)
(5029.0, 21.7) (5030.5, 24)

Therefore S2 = 19.2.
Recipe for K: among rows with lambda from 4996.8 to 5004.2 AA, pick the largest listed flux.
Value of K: 22.8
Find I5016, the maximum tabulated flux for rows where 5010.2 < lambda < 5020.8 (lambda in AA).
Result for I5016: 22.7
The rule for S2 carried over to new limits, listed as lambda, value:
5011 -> 21.4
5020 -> 22.7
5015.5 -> 19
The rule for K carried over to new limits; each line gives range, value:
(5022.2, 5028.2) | 22.2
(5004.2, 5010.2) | 23.2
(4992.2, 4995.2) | 23.5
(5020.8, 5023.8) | 20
